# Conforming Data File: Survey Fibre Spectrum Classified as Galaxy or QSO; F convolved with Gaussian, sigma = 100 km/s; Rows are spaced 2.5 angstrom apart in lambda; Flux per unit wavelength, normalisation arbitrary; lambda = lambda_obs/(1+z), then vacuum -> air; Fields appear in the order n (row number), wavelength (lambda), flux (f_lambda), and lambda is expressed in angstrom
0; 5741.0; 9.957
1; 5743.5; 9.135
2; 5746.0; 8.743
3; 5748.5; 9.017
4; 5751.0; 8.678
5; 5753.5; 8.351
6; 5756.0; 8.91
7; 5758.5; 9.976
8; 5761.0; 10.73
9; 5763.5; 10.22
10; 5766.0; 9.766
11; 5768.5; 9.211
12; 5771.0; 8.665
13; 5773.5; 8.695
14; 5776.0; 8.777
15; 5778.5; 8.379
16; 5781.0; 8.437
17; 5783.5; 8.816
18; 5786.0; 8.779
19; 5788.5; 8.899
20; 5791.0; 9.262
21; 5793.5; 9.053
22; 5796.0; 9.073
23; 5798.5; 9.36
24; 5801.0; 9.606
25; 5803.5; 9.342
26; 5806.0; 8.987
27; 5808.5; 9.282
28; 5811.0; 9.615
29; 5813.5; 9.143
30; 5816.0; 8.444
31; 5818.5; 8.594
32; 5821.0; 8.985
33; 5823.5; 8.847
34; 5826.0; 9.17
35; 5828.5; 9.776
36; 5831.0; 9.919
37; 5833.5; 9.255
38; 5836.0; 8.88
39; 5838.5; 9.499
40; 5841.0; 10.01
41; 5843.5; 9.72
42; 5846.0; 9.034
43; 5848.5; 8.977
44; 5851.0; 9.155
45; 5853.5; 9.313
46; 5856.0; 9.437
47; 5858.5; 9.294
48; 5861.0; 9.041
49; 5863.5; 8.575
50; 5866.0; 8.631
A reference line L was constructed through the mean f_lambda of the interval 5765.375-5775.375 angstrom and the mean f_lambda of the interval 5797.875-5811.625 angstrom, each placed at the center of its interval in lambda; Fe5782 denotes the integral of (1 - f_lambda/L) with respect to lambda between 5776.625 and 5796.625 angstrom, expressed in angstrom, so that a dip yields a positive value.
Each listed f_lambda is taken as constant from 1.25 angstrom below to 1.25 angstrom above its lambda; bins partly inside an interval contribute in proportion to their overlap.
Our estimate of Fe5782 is 0.8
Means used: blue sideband 9.02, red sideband 9.35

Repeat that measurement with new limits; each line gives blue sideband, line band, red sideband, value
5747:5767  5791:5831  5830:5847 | 1.20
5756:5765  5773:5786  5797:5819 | 1.46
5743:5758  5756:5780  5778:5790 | -1.58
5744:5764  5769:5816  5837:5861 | 1.61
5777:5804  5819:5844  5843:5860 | -0.56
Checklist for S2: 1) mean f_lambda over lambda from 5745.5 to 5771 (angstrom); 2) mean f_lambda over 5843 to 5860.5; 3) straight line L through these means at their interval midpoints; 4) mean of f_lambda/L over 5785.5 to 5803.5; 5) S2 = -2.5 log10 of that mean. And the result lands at 0.02 mag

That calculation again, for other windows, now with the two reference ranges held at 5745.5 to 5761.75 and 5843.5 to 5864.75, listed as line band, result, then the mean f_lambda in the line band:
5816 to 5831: 0.01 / 9.09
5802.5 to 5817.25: 0.00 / 9.13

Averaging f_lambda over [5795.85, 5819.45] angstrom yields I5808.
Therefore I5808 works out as 9.15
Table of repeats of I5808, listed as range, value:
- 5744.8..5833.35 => 9.13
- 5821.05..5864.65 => 9.28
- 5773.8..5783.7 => 8.59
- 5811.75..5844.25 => 9.25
